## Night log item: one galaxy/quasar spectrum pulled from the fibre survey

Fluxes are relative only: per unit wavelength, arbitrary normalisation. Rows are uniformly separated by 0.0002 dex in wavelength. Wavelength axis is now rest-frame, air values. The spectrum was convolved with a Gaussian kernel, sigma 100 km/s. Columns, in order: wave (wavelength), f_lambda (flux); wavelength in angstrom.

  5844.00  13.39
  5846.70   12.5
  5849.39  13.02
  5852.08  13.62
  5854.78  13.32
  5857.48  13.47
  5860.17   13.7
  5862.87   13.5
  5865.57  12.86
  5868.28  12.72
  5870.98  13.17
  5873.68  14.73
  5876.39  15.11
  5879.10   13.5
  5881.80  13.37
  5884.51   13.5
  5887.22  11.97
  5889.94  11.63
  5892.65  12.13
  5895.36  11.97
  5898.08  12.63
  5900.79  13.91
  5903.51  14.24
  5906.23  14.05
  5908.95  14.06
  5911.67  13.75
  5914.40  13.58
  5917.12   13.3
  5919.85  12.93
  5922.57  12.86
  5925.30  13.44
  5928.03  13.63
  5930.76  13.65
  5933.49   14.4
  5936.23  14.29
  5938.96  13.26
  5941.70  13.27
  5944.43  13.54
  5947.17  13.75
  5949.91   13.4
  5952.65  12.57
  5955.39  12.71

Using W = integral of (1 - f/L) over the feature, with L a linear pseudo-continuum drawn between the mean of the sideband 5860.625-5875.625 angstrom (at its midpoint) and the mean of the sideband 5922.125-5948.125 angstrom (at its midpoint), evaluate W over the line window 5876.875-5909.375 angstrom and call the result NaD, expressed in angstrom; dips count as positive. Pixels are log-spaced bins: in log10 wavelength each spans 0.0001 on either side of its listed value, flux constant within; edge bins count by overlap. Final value 1.0 angstrom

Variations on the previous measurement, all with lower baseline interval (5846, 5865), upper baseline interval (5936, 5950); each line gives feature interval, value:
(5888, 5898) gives 1.1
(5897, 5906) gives -0.2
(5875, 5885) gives -0.4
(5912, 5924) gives 0.2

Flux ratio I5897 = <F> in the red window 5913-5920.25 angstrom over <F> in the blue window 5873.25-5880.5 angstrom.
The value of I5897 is 0.92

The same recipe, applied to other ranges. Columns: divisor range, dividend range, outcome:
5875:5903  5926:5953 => 1.05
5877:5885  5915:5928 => 0.97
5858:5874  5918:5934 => 1.00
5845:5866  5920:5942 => 1.02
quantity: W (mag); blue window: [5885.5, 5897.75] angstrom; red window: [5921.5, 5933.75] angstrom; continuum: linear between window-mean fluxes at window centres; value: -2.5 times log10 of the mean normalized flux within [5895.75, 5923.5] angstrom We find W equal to -0.06 mag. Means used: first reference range 12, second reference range 13.5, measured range 13.5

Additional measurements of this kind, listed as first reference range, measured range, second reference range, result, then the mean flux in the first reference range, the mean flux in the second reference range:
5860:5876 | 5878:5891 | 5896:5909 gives 0.064 mag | 13.5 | 13.7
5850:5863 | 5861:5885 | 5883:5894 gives -0.060 mag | 13.5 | 12.3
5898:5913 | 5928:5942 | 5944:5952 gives -0.016 mag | 13.9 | 13.5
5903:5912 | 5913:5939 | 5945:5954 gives 0.012 mag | 14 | 13.3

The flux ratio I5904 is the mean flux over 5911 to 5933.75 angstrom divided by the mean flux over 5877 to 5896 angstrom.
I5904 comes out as 1.06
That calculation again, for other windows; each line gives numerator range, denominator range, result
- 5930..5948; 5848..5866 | 1.03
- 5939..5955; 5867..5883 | 0.96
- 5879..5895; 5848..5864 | 0.94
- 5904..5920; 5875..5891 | 1.04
